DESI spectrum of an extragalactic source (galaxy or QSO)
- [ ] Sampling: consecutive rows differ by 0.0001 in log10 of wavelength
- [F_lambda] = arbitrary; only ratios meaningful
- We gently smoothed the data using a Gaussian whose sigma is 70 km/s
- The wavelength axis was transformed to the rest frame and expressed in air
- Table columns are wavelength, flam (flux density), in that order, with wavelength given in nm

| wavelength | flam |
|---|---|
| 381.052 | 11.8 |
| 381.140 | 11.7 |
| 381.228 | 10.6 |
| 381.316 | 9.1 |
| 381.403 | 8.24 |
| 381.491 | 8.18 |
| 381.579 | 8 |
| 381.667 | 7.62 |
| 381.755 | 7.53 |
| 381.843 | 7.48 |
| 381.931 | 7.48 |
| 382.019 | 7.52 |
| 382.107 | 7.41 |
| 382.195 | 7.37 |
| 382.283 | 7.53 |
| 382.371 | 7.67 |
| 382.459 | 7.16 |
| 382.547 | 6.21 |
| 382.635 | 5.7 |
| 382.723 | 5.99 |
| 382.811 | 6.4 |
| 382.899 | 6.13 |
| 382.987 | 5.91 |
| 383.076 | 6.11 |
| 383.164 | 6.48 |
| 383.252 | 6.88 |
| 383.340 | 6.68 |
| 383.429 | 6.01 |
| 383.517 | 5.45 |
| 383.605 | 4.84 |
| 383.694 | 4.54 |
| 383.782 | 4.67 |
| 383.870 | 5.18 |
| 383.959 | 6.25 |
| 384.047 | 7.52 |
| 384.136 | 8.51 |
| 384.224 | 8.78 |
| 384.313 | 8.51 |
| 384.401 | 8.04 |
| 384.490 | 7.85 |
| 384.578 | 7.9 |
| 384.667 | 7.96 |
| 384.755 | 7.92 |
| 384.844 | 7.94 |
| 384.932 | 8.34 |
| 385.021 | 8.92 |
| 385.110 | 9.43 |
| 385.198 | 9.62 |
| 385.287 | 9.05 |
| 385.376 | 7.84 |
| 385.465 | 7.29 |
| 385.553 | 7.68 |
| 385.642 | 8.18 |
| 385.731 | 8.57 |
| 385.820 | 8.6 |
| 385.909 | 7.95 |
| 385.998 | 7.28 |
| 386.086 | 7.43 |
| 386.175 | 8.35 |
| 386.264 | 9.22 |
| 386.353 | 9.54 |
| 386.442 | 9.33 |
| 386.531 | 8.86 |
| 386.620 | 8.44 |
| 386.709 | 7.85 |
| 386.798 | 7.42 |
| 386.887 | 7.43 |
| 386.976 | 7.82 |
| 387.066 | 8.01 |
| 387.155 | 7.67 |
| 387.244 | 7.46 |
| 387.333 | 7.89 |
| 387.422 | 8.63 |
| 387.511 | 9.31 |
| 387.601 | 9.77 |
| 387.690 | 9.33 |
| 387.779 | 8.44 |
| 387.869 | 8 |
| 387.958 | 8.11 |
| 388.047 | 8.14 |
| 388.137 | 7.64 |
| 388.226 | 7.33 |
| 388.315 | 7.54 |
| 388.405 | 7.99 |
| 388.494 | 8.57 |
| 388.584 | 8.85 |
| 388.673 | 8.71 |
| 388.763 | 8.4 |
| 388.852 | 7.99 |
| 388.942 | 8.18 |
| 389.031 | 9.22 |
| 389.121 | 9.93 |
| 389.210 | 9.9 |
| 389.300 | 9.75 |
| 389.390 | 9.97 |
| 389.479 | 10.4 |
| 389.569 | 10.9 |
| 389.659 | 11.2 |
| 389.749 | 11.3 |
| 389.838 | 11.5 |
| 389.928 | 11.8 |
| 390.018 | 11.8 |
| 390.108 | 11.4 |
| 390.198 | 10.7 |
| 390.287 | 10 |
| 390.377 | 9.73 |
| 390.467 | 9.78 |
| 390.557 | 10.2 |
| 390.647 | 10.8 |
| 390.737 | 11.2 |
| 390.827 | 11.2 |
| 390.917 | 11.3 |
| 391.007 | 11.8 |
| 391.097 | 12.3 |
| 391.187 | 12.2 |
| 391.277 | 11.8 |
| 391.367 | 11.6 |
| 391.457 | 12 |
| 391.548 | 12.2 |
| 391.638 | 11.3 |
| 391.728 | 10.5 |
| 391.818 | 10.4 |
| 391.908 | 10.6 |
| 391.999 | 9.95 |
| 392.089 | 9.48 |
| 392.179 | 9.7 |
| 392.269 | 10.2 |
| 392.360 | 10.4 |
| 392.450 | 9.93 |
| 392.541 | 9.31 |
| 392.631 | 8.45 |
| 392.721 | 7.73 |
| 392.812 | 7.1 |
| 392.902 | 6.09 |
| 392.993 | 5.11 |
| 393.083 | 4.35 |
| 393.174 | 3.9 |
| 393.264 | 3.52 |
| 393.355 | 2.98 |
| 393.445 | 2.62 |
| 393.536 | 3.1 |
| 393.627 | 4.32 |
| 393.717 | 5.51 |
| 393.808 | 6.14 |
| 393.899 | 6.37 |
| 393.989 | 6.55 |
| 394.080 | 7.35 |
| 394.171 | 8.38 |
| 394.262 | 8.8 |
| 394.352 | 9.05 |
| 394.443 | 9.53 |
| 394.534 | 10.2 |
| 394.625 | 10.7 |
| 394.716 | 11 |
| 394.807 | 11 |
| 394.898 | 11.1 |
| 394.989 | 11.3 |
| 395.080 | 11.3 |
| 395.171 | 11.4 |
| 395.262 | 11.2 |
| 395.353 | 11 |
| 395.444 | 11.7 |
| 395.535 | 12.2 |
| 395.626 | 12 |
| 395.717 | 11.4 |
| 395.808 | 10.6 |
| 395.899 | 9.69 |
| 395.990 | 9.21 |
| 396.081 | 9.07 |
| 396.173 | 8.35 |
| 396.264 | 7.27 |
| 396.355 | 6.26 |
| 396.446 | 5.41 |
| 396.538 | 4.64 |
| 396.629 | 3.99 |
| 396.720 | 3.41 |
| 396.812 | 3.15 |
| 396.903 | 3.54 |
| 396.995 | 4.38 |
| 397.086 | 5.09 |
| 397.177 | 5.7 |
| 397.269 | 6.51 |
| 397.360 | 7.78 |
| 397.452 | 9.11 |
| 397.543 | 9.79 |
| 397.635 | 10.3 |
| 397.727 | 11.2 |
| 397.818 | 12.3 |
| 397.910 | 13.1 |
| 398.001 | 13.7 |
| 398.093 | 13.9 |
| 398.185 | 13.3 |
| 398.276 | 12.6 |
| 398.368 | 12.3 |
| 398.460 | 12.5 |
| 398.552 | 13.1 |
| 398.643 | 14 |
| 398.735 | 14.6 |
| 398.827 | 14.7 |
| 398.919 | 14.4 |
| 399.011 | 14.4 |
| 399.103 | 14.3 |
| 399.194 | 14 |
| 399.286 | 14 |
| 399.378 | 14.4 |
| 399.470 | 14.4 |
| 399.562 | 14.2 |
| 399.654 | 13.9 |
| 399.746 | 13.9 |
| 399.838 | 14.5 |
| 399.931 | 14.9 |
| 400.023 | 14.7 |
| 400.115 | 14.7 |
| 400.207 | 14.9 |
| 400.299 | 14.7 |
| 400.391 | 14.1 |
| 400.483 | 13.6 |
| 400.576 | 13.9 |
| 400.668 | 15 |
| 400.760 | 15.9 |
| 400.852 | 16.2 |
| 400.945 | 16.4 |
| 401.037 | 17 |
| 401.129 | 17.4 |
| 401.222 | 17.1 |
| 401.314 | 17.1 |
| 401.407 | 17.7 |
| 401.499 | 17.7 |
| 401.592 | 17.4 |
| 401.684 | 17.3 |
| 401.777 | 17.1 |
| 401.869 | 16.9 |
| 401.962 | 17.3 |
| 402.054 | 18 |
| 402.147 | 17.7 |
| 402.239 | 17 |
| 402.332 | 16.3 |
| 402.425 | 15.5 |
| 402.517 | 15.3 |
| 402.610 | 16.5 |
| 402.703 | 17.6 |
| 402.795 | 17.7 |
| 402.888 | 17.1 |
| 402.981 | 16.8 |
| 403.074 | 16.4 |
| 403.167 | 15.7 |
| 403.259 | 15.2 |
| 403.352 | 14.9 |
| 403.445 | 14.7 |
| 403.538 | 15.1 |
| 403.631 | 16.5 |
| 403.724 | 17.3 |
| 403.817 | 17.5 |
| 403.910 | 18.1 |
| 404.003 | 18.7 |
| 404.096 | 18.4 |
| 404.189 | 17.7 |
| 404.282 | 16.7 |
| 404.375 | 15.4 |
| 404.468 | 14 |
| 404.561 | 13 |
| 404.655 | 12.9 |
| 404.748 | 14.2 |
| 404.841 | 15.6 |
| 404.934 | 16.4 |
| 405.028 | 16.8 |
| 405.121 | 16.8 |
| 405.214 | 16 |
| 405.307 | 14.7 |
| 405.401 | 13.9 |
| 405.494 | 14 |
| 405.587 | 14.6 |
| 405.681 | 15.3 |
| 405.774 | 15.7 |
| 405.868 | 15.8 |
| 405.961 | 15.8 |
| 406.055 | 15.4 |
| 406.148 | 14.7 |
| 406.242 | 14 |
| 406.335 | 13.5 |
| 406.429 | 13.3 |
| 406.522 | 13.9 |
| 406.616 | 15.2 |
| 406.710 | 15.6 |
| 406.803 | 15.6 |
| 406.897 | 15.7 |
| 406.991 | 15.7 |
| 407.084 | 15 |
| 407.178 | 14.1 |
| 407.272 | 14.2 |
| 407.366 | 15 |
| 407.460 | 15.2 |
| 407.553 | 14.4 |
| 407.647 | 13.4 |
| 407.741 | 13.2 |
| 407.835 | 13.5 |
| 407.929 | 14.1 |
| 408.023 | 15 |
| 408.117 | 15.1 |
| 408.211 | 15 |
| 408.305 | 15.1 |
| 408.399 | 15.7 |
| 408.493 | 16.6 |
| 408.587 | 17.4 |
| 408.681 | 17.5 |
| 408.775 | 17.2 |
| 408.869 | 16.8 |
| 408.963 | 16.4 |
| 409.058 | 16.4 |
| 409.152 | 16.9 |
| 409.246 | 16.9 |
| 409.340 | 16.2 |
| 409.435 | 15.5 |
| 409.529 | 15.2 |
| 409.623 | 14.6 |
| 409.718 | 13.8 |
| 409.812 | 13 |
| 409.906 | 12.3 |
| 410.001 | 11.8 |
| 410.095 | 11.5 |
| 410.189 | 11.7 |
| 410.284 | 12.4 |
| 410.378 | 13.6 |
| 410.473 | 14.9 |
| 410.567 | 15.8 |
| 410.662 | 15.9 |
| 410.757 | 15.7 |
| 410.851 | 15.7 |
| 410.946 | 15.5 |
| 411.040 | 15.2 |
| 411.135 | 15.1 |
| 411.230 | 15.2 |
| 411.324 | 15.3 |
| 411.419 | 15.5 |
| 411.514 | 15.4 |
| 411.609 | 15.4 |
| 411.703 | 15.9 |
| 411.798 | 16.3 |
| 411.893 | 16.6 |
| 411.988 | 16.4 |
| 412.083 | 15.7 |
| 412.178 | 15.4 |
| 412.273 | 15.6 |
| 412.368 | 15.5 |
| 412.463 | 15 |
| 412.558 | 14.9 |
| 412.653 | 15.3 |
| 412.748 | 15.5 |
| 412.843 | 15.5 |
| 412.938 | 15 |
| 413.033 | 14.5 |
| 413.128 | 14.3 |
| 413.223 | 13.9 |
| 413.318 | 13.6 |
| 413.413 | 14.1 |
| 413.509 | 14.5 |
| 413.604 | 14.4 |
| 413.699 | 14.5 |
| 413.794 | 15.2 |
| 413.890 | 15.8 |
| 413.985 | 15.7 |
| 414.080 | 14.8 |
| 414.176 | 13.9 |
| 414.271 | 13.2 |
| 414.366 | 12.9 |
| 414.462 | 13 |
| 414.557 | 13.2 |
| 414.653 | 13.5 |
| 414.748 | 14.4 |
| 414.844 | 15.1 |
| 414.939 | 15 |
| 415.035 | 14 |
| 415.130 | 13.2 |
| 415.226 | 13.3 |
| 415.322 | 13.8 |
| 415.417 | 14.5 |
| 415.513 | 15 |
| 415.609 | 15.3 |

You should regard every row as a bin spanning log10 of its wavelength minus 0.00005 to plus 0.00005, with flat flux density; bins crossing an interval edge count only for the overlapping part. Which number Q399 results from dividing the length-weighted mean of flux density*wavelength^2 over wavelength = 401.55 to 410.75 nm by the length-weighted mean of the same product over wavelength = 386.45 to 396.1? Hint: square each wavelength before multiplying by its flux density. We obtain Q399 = 1.8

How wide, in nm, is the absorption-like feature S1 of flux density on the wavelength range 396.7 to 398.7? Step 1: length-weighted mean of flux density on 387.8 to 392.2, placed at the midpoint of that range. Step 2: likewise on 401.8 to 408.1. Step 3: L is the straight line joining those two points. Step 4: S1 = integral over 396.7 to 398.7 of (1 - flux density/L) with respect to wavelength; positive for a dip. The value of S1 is 0.508 nm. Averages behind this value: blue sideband 10.1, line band 9.69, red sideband 15.6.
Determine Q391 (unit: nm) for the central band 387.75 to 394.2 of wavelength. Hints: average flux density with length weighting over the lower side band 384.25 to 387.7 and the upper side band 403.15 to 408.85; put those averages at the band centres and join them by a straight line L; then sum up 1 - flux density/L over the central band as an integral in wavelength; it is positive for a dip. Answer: 0.67 nm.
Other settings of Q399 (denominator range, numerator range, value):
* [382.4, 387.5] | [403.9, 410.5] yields 2.24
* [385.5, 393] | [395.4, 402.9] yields 1.45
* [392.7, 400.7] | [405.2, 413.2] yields 1.60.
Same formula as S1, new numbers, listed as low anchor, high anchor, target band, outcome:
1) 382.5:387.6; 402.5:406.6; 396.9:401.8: 0.039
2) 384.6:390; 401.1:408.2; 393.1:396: 0.789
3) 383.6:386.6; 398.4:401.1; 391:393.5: 0.514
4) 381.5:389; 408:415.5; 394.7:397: 0.393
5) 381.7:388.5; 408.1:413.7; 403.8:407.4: -0.469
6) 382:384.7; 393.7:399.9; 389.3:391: -0.461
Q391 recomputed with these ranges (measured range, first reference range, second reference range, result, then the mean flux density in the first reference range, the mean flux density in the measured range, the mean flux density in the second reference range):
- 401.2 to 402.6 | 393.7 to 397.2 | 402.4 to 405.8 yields -0.30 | 8.37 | 17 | 15.9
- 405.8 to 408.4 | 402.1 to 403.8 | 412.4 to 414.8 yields 0.14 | 16.3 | 14.7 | 14.4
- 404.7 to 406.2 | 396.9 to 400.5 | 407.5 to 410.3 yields -0.14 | 12.4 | 15.4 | 14.8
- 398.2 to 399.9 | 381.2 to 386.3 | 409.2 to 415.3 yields -0.39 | 7.45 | 13.9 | 14.6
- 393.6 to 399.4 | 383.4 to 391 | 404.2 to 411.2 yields 0.87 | 8.67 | 9.84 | 15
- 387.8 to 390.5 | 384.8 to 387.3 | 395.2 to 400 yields -0.16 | 8.27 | 9.48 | 10.7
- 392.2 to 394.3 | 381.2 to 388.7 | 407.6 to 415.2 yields 0.73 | 7.72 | 6.47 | 14.9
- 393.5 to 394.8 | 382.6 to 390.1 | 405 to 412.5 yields 0.35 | 8.17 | 7.77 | 15.1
